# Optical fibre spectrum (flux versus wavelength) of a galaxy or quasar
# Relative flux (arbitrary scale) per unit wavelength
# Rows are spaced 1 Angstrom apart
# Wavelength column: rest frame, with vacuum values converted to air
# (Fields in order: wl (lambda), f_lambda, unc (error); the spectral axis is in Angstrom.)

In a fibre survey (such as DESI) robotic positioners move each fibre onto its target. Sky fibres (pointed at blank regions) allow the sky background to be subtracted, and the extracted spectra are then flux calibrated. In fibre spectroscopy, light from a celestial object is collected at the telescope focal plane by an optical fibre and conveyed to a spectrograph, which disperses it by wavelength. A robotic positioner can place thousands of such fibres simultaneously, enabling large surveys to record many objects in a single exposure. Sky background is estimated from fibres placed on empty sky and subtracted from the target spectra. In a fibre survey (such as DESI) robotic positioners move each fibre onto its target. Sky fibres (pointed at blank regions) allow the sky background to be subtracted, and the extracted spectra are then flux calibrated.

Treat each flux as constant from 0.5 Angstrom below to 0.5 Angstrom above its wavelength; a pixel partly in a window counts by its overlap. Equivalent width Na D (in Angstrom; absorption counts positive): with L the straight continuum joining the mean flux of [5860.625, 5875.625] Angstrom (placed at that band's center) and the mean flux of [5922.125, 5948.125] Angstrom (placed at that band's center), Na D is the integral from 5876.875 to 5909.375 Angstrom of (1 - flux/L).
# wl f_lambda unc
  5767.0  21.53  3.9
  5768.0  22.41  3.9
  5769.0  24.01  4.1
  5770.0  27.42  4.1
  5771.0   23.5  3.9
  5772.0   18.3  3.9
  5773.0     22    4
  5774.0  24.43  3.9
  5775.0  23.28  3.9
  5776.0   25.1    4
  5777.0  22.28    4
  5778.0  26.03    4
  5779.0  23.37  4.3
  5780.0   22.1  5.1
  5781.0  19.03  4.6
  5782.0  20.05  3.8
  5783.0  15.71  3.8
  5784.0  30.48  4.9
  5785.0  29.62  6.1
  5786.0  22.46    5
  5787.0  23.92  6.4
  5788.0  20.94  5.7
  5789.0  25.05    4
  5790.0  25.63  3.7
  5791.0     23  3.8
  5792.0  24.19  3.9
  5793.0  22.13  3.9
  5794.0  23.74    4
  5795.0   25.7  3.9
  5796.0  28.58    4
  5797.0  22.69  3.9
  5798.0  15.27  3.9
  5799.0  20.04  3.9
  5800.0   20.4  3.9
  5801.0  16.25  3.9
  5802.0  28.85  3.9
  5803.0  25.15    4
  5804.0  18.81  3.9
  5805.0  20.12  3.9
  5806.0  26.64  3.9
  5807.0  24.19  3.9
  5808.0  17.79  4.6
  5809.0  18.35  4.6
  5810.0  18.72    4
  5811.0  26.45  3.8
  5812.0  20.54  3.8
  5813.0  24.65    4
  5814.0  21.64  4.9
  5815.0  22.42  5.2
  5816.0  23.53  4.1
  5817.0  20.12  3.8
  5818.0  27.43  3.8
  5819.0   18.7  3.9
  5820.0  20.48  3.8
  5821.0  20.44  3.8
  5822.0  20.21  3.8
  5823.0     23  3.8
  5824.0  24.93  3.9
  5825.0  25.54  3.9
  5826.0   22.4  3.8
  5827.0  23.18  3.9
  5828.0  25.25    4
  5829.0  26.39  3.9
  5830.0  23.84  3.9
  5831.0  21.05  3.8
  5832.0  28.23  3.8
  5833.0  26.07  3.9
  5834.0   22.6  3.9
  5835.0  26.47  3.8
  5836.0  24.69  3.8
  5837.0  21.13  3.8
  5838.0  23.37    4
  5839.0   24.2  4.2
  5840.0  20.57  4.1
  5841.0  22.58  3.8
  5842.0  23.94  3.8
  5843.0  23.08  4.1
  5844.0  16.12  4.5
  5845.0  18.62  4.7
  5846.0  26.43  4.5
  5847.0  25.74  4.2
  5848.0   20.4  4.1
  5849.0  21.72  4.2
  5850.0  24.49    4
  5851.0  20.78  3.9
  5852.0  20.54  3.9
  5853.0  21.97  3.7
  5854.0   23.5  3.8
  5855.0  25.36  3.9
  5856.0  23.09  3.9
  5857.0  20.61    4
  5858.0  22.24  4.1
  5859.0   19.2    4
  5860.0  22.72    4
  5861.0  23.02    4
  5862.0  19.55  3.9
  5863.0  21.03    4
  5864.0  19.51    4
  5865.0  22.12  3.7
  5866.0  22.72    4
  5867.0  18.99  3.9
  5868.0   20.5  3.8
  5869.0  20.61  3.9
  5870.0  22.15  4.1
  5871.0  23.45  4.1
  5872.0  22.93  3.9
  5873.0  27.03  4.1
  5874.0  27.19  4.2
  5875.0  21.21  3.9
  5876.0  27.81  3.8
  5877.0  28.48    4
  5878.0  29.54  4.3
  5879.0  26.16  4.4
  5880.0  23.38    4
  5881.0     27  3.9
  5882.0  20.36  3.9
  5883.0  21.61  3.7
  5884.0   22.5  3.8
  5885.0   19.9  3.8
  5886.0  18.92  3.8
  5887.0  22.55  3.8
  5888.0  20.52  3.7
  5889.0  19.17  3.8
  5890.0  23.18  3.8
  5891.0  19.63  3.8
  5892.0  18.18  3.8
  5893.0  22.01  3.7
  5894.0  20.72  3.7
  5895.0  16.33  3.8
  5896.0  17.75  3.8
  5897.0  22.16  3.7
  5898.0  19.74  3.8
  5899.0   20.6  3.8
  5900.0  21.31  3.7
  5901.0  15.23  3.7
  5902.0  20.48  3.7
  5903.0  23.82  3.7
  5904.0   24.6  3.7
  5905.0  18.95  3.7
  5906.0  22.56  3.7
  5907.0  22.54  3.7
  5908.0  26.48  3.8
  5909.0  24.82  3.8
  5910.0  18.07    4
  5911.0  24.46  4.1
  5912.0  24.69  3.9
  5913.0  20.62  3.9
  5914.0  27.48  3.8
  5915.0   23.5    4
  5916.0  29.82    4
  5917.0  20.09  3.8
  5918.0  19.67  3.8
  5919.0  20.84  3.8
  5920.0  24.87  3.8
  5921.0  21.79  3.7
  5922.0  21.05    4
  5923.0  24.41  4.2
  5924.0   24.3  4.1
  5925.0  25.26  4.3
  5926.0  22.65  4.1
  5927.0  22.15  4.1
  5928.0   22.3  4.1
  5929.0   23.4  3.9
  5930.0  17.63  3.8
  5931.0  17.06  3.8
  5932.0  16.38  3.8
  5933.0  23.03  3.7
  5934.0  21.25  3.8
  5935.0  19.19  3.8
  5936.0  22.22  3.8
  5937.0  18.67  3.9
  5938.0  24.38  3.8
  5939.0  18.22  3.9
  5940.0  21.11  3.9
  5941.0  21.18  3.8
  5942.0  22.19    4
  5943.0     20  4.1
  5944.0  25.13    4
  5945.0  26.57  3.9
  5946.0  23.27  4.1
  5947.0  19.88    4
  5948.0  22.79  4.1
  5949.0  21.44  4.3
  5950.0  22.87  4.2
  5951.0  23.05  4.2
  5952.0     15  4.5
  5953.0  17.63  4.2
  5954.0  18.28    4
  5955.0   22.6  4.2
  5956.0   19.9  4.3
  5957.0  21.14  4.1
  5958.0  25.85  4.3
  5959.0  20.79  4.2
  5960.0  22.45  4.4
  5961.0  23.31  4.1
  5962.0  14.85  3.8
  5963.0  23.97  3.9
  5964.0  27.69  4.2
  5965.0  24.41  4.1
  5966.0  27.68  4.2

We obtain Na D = 0.3 Angstrom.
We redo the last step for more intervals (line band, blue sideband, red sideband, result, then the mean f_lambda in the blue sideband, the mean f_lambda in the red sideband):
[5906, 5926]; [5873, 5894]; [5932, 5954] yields -1.2 Angstrom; 23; 21.2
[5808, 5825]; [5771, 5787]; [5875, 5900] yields 0.5 Angstrom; 23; 22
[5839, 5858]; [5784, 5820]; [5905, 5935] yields 0.3 Angstrom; 22.8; 22.4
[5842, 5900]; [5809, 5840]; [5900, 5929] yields 2.2 Angstrom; 23.1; 22.8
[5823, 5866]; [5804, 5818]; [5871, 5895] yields -0.7 Angstrom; 22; 22.9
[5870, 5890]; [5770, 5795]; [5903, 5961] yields -1.0 Angstrom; 23.3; 22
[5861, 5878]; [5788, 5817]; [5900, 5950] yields -0.6 Angstrom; 22.4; 22.1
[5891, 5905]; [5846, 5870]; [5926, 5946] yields 0.9 Angstrom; 21.9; 21.3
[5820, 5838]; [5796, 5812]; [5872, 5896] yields -1.5 Angstrom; 21.5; 22.7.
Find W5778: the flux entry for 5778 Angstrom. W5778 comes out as 26.03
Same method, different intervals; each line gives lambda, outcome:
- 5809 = 18.35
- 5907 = 22.54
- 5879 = 26.16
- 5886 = 18.92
